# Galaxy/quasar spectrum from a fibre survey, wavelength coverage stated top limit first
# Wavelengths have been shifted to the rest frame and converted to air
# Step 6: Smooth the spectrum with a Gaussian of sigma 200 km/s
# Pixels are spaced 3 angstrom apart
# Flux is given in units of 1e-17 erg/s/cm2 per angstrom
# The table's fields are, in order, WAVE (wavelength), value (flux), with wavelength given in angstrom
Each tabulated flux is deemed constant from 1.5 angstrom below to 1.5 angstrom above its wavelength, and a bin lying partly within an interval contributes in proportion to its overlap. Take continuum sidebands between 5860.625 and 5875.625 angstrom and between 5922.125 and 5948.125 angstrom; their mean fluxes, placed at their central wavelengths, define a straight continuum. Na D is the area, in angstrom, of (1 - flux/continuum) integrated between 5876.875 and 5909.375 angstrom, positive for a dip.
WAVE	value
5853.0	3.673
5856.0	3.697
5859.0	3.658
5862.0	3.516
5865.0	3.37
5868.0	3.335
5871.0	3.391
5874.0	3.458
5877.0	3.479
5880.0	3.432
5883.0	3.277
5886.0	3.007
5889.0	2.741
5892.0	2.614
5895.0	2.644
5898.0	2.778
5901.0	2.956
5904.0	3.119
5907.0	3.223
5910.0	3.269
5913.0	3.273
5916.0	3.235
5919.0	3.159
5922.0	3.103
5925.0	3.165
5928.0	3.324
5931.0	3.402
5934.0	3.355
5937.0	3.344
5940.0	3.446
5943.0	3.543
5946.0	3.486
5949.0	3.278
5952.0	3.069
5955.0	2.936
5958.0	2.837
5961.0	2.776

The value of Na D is 3.7 angstrom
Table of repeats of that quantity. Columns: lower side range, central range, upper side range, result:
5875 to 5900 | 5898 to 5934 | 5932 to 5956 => -0.3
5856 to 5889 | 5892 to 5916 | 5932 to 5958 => 2.2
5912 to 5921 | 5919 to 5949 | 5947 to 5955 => -1.5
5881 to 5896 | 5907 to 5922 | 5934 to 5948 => -0.3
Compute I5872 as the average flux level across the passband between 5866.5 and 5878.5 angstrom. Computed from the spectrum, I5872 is 3.42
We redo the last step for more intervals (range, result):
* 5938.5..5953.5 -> 3.36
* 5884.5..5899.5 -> 2.76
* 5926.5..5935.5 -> 3.36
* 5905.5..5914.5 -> 3.26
